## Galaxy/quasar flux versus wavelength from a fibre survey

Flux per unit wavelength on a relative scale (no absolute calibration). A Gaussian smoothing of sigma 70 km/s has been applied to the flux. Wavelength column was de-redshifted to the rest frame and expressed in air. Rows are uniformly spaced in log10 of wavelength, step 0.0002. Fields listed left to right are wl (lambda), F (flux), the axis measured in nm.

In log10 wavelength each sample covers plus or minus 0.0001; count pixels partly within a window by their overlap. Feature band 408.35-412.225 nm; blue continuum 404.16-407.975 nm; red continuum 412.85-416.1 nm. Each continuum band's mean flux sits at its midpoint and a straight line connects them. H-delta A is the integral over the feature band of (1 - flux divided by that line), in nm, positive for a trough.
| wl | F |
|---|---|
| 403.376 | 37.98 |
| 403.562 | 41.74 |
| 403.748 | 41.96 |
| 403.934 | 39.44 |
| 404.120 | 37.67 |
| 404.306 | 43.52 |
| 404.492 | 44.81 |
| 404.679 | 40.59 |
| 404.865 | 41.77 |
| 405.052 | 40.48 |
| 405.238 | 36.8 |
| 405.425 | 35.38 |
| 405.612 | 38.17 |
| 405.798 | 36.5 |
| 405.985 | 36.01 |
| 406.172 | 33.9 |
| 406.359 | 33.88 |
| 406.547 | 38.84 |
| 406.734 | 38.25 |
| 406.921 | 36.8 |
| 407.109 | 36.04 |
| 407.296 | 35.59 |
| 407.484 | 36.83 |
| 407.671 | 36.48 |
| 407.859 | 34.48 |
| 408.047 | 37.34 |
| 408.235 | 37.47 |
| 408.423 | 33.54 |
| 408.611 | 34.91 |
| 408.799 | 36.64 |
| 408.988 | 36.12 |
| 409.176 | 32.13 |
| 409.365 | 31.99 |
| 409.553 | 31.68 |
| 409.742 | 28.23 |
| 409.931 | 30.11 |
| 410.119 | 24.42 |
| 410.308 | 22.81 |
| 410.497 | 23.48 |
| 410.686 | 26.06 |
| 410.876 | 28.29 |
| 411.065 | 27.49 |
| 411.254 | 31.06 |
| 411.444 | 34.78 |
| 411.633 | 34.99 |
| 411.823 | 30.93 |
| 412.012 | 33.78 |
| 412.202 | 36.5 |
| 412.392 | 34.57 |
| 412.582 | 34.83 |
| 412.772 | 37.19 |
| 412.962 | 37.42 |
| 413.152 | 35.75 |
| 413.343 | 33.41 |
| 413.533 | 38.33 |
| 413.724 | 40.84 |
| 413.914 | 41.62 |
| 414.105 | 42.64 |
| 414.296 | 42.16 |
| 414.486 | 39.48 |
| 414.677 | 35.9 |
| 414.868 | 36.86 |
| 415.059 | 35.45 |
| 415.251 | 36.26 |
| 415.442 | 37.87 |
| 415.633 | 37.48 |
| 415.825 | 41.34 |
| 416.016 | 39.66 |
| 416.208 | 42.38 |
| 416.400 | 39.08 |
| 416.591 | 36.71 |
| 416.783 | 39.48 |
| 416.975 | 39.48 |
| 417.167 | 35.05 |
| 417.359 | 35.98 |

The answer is 0.74 nm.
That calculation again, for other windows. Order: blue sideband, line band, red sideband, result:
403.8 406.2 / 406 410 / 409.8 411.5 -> -0.25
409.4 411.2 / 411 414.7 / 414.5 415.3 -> -0.45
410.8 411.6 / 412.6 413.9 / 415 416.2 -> -0.11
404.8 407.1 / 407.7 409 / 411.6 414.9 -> 0.05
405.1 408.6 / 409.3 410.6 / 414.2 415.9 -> 0.34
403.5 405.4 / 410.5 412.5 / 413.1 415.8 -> 0.38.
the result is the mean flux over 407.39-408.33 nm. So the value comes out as 36.5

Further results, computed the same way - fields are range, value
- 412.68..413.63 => 36.4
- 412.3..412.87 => 35.6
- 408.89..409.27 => 34.1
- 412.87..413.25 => 36.5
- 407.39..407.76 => 36.7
